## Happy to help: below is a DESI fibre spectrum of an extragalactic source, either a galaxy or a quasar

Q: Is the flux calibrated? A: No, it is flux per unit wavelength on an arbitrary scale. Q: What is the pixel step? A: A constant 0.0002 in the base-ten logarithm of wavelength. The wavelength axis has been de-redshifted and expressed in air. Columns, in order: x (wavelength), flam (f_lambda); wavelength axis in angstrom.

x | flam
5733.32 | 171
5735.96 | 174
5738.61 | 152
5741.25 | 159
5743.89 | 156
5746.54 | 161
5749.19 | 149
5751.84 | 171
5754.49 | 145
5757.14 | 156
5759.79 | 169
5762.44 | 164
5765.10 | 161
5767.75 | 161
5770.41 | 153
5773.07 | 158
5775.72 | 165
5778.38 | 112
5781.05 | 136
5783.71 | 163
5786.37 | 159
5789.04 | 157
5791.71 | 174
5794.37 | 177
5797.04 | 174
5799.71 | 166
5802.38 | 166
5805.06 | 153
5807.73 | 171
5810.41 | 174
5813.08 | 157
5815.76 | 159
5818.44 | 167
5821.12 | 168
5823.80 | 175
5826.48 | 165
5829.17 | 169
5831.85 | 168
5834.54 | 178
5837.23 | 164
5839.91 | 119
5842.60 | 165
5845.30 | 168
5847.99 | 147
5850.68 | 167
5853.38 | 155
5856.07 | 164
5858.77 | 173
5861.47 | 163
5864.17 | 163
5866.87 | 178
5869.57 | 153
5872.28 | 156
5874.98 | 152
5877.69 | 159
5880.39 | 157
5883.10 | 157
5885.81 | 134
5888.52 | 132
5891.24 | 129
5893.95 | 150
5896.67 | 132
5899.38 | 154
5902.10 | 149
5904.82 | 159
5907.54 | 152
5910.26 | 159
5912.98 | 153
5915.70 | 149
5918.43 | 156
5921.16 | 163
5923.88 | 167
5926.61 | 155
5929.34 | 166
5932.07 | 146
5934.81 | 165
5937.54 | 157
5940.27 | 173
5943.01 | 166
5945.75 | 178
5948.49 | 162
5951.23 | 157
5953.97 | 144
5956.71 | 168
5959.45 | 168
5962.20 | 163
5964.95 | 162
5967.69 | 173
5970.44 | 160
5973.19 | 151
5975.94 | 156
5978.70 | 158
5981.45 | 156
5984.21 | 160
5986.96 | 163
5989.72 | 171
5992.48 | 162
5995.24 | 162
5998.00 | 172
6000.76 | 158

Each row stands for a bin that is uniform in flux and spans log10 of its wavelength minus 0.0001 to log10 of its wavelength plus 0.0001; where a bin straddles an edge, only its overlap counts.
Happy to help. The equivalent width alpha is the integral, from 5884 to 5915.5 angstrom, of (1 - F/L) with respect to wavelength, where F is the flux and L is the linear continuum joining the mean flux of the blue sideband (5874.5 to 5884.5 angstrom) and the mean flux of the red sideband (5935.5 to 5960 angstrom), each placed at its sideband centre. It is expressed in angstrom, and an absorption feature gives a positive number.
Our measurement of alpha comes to 2.5 angstrom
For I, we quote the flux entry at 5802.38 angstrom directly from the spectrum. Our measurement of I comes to 166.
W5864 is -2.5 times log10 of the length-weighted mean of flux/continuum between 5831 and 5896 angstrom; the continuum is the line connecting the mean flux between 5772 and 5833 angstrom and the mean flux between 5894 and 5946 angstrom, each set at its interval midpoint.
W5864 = 0.03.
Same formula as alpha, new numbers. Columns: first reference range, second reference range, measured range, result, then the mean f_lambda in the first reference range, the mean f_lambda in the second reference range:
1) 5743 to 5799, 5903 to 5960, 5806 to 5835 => -1.6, 158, 160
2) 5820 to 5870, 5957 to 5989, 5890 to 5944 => 2.4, 163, 161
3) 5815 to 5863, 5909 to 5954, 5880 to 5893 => 1.7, 163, 160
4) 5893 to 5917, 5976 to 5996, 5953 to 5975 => -0.4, 151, 161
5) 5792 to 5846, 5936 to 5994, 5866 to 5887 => 1.1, 165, 162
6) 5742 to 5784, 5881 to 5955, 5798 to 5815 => -1.1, 155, 154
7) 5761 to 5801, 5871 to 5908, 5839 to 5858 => -0.6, 159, 148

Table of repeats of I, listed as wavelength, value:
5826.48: 165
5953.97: 144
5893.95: 150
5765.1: 161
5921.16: 163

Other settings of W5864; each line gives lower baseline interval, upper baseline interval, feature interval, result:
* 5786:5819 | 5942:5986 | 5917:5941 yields 0.012 mag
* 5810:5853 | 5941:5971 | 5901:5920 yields 0.065 mag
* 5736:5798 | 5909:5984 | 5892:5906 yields 0.085 mag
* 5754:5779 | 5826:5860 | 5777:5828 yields -0.021 mag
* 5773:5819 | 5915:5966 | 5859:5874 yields -0.015 mag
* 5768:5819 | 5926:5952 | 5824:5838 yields -0.057 mag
